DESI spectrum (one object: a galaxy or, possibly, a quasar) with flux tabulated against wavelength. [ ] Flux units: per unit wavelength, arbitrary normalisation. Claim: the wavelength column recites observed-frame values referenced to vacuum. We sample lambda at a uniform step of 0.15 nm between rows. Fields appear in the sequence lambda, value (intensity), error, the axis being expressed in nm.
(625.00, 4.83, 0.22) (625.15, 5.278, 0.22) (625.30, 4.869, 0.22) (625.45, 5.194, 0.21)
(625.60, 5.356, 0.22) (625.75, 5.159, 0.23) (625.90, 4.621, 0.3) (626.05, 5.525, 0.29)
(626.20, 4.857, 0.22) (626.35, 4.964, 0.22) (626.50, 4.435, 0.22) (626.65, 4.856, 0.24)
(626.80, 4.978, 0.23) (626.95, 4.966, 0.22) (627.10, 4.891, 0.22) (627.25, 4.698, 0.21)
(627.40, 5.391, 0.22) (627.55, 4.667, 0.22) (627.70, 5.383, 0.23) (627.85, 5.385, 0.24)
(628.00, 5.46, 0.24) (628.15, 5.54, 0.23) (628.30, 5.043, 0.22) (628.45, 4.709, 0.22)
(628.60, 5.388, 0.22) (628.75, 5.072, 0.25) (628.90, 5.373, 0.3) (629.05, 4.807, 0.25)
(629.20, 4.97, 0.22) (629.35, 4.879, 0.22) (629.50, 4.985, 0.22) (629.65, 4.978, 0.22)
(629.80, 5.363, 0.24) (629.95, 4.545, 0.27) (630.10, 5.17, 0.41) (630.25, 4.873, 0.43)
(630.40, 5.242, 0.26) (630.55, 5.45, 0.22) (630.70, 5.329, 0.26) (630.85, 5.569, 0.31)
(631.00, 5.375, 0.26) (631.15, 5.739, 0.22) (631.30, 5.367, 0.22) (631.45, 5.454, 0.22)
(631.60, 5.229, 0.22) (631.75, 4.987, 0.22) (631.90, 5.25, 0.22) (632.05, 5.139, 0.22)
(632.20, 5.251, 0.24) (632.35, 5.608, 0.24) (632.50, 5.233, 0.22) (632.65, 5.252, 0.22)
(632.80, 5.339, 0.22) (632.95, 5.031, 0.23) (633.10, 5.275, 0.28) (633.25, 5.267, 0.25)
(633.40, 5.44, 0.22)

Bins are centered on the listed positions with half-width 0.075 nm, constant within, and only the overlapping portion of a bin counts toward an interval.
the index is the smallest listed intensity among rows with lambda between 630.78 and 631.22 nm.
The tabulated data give 5.375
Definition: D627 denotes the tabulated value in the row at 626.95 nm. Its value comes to 4.966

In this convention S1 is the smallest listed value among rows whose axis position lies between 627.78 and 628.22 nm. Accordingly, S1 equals 5.385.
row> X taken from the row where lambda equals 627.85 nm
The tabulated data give 5.385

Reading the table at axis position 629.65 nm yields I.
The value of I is 4.978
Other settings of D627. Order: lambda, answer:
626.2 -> 4.857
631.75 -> 4.987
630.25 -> 4.873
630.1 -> 5.17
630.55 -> 5.45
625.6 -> 5.356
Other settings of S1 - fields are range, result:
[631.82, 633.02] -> 5.031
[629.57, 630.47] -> 4.545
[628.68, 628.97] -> 5.072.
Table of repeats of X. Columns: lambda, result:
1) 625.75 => 5.159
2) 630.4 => 5.242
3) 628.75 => 5.072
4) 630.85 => 5.569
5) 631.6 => 5.229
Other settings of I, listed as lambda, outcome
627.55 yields 4.667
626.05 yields 5.525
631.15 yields 5.739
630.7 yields 5.329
